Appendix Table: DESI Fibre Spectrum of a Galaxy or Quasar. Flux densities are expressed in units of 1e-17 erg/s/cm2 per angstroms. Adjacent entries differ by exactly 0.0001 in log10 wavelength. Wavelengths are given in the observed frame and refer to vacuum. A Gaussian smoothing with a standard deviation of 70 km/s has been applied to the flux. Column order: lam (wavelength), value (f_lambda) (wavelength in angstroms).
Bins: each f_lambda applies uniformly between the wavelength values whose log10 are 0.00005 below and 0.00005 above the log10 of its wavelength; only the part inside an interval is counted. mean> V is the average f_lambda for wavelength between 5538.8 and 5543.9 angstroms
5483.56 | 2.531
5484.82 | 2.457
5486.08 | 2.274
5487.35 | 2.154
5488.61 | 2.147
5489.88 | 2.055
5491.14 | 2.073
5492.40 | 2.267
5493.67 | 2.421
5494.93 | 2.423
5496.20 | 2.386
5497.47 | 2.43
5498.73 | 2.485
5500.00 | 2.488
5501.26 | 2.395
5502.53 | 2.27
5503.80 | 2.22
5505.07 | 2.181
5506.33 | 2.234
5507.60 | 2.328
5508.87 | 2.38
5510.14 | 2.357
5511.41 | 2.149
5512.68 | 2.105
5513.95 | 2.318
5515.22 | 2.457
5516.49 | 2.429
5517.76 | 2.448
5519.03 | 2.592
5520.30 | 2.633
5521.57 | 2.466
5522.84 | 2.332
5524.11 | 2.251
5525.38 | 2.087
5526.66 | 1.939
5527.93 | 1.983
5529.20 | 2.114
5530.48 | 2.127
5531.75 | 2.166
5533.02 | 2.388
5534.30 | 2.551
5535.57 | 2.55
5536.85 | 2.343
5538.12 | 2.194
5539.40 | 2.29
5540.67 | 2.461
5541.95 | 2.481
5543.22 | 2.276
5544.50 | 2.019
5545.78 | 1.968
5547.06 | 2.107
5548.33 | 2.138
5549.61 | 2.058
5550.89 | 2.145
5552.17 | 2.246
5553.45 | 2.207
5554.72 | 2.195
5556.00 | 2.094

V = 2.38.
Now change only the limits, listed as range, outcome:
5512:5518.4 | 2.35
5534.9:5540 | 2.35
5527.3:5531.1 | 2.07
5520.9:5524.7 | 2.36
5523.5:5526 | 2.17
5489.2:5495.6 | 2.25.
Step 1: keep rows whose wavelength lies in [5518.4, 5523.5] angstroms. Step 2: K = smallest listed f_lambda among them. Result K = 2.332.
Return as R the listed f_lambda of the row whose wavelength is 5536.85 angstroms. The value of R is 2.343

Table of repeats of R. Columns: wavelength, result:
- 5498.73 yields 2.485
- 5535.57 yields 2.55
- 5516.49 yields 2.429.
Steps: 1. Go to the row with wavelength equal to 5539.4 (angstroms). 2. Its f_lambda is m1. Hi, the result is 2.29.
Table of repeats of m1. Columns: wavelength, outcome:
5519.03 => 2.592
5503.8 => 2.22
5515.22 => 2.457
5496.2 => 2.386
